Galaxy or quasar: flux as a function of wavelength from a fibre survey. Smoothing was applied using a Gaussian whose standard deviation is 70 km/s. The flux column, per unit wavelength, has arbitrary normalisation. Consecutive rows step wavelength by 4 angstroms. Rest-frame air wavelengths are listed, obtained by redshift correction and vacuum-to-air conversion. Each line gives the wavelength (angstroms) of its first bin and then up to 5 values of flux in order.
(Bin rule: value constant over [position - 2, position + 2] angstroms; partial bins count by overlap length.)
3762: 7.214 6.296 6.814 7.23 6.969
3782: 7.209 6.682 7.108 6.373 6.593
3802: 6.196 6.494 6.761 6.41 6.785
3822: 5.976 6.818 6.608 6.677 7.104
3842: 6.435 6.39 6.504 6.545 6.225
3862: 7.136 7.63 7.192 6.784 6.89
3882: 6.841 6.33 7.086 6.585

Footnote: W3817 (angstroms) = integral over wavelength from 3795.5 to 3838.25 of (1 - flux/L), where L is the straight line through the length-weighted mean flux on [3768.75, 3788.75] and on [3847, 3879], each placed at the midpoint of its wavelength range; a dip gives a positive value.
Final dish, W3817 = 2.3 angstroms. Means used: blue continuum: 6.99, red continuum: 6.85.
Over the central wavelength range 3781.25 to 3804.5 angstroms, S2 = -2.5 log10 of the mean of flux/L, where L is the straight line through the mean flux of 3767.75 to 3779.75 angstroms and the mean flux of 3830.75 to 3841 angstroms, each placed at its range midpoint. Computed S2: 0.04 mag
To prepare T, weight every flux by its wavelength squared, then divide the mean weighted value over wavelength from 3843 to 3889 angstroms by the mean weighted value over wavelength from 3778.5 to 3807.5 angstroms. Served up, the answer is 1.05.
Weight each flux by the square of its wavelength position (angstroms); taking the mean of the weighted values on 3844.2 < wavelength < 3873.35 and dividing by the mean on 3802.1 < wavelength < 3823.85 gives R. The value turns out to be 1.08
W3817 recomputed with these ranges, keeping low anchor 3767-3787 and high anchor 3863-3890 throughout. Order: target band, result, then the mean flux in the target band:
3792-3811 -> 1.3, 6.47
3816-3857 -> 2.3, 6.58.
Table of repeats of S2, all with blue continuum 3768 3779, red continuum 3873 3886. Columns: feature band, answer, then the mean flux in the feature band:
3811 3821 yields 0.06 mag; 6.55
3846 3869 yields 0.00 mag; 6.79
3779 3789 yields 0.00 mag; 6.96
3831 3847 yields 0.03 mag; 6.67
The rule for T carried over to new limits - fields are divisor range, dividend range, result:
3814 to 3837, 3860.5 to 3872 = 1.14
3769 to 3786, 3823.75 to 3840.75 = 0.99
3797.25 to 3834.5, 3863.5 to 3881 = 1.12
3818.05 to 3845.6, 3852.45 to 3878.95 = 1.07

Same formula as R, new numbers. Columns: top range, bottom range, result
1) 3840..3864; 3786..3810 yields 1.02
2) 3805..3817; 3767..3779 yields 0.97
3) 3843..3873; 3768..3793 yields 1.01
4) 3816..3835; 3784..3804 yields 1.01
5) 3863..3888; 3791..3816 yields 1.11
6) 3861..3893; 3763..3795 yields 1.07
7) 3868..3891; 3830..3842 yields 1.03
